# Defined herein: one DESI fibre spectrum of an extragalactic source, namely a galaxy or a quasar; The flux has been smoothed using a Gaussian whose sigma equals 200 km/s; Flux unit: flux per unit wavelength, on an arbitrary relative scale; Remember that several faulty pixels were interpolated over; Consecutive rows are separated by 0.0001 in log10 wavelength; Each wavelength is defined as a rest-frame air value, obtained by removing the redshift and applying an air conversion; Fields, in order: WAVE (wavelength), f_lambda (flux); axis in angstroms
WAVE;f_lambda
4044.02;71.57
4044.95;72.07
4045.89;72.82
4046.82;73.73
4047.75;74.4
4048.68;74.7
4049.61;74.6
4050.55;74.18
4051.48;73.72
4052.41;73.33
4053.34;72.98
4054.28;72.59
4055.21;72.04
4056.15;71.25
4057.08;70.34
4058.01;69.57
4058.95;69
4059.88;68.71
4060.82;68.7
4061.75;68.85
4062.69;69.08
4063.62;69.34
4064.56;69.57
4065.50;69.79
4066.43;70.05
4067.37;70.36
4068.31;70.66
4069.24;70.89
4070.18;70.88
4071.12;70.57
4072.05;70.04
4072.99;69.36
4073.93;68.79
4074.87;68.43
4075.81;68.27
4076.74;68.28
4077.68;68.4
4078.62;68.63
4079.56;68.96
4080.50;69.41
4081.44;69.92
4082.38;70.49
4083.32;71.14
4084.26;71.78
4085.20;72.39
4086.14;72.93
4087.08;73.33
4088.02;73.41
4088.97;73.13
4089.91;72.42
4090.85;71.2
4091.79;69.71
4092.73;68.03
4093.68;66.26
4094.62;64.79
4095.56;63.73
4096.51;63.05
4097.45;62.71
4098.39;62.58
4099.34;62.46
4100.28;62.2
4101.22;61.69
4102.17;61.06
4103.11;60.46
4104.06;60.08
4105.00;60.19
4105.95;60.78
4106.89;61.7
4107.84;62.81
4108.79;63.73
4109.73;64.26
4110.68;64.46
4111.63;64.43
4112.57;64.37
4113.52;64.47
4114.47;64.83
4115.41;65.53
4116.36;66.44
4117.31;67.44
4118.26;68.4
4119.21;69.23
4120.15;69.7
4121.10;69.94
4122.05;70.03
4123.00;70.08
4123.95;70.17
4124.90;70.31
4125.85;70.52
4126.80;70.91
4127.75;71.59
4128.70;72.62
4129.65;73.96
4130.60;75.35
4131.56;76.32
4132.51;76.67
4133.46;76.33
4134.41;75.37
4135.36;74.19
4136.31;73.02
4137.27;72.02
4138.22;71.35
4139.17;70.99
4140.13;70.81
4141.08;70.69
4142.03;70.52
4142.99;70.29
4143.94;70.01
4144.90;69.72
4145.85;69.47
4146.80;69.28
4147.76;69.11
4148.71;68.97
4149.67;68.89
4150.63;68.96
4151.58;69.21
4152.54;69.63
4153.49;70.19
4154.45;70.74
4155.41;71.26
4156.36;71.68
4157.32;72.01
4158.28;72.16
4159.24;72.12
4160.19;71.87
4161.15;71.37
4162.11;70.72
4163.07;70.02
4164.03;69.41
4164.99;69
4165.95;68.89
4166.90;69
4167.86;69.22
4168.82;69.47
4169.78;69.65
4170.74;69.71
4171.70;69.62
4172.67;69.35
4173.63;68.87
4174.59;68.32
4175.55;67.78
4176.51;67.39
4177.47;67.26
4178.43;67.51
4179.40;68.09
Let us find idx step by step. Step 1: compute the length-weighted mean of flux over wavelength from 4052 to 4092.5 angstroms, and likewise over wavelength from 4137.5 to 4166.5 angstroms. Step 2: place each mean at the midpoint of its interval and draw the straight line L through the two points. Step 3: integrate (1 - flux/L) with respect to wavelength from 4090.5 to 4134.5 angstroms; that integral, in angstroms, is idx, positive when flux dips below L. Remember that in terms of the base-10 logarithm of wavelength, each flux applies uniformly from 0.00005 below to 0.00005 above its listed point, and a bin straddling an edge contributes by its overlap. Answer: 2.1 angstroms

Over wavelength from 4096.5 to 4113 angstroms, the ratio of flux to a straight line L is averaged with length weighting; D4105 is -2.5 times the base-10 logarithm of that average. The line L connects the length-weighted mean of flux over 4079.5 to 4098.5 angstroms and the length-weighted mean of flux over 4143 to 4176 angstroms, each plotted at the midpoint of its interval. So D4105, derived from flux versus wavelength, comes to 0.12 mag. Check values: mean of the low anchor 69.2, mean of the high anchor 69.9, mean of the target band 62.4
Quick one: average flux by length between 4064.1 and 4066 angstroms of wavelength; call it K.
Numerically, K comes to 69.8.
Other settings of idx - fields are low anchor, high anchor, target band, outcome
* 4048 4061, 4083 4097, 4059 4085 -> 0.46 angstroms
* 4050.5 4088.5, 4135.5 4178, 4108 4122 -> 0.79 angstroms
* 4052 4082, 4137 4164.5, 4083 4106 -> 1.17 angstroms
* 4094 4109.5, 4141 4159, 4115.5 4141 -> -1.91 angstroms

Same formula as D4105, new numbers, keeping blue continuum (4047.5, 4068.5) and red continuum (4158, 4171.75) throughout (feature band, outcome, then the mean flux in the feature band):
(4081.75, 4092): -0.02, 72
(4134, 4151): -0.01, 70.7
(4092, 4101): 0.11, 64.1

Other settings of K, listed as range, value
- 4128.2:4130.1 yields 73.3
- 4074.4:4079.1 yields 68.4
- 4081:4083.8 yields 70.5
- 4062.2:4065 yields 69.2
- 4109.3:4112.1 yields 64.3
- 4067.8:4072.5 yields 70.7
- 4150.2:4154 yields 69.6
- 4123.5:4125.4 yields 70.2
